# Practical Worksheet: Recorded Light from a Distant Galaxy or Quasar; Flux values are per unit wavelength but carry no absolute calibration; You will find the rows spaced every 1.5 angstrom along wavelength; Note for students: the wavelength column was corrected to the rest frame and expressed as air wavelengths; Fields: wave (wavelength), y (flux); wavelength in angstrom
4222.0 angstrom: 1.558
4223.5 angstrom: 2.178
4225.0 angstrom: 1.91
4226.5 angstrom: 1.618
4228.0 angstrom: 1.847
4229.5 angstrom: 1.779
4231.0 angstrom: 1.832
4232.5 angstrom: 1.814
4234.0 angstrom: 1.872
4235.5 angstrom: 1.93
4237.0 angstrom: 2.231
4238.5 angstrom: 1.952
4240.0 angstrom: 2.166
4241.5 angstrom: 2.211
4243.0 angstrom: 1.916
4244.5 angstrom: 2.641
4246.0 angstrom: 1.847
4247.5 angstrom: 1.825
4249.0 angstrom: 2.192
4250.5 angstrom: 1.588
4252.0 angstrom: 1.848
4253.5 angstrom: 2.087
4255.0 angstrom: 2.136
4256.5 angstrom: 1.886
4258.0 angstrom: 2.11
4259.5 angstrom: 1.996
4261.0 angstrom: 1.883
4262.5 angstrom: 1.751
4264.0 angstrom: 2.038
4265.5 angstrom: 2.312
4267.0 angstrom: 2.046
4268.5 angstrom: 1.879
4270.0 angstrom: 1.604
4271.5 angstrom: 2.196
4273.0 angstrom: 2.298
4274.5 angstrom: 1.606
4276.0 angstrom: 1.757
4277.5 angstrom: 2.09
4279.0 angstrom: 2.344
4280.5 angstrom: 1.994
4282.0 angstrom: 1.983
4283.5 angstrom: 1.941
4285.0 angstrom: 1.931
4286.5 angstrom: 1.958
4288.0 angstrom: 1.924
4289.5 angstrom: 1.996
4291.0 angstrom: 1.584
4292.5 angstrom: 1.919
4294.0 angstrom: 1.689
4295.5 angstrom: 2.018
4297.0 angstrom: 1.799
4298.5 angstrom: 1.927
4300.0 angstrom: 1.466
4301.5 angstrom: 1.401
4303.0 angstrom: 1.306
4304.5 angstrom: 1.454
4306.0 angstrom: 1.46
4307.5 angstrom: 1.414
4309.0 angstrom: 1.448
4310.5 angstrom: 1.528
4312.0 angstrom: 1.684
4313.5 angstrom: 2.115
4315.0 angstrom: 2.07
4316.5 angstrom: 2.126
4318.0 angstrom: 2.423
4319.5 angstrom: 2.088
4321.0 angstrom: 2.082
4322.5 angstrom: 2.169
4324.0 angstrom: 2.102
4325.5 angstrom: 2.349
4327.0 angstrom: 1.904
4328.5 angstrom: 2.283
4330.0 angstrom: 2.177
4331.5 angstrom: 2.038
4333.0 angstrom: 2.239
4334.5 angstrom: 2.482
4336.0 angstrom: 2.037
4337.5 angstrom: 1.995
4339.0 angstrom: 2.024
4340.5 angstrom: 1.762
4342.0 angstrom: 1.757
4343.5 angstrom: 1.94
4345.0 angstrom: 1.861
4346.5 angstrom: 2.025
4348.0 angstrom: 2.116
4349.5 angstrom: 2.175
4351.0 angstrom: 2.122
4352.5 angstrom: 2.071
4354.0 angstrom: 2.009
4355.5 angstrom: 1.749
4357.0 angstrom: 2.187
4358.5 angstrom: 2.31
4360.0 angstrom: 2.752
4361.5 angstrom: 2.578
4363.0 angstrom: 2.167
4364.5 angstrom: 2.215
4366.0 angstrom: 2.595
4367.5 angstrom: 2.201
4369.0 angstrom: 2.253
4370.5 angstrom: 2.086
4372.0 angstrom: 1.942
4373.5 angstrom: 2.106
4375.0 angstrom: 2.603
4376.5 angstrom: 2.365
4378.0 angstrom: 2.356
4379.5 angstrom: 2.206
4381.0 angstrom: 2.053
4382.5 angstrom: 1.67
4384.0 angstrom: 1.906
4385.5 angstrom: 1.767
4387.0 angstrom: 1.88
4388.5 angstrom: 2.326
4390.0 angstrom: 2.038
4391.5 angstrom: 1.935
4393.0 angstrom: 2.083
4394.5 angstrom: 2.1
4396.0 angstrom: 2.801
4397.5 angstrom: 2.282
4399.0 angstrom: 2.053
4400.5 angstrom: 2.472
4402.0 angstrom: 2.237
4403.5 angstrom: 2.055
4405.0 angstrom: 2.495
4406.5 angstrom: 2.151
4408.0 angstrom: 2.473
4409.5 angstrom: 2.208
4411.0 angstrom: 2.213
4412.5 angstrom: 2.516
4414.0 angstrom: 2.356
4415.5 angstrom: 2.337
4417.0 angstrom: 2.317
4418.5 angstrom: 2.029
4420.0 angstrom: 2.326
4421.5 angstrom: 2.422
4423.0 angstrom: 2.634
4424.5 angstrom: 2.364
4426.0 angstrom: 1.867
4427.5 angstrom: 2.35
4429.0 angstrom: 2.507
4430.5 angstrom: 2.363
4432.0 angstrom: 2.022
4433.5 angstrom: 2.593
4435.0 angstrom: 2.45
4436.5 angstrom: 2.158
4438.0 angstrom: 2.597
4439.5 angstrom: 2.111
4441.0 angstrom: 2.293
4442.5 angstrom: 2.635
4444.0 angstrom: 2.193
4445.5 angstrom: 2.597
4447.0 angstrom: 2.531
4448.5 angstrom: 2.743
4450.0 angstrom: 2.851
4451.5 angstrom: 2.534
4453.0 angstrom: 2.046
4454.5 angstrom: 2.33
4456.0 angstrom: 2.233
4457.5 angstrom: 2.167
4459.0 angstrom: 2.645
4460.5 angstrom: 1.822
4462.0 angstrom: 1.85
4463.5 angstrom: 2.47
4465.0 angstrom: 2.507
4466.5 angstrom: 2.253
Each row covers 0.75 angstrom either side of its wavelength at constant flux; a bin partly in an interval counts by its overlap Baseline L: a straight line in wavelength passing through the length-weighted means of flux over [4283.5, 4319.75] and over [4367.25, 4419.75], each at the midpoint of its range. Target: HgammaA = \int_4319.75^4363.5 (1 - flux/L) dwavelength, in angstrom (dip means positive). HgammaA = -3.53 angstrom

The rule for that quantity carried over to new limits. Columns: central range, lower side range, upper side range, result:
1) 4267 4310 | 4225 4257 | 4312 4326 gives 5.5 angstrom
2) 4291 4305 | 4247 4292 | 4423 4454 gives 2.5 angstrom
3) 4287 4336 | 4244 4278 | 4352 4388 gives 4.0 angstrom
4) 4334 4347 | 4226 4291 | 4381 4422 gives 0.8 angstrom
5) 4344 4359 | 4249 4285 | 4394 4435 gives 0.8 angstrom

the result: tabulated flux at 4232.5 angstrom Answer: 1.814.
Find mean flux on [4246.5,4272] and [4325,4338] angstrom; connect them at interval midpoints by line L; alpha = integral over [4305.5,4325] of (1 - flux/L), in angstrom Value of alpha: 1.9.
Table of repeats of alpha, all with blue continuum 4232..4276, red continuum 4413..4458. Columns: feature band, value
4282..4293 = 0.87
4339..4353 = 1.29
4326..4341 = 0.36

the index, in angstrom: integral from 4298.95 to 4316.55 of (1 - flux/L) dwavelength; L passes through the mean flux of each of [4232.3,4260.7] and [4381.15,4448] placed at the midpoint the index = 4.17 angstrom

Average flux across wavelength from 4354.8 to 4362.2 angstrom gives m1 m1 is 2.32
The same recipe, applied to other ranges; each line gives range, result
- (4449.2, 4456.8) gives 2.4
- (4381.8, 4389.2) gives 1.91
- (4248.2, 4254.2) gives 1.93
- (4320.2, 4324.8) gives 2.12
